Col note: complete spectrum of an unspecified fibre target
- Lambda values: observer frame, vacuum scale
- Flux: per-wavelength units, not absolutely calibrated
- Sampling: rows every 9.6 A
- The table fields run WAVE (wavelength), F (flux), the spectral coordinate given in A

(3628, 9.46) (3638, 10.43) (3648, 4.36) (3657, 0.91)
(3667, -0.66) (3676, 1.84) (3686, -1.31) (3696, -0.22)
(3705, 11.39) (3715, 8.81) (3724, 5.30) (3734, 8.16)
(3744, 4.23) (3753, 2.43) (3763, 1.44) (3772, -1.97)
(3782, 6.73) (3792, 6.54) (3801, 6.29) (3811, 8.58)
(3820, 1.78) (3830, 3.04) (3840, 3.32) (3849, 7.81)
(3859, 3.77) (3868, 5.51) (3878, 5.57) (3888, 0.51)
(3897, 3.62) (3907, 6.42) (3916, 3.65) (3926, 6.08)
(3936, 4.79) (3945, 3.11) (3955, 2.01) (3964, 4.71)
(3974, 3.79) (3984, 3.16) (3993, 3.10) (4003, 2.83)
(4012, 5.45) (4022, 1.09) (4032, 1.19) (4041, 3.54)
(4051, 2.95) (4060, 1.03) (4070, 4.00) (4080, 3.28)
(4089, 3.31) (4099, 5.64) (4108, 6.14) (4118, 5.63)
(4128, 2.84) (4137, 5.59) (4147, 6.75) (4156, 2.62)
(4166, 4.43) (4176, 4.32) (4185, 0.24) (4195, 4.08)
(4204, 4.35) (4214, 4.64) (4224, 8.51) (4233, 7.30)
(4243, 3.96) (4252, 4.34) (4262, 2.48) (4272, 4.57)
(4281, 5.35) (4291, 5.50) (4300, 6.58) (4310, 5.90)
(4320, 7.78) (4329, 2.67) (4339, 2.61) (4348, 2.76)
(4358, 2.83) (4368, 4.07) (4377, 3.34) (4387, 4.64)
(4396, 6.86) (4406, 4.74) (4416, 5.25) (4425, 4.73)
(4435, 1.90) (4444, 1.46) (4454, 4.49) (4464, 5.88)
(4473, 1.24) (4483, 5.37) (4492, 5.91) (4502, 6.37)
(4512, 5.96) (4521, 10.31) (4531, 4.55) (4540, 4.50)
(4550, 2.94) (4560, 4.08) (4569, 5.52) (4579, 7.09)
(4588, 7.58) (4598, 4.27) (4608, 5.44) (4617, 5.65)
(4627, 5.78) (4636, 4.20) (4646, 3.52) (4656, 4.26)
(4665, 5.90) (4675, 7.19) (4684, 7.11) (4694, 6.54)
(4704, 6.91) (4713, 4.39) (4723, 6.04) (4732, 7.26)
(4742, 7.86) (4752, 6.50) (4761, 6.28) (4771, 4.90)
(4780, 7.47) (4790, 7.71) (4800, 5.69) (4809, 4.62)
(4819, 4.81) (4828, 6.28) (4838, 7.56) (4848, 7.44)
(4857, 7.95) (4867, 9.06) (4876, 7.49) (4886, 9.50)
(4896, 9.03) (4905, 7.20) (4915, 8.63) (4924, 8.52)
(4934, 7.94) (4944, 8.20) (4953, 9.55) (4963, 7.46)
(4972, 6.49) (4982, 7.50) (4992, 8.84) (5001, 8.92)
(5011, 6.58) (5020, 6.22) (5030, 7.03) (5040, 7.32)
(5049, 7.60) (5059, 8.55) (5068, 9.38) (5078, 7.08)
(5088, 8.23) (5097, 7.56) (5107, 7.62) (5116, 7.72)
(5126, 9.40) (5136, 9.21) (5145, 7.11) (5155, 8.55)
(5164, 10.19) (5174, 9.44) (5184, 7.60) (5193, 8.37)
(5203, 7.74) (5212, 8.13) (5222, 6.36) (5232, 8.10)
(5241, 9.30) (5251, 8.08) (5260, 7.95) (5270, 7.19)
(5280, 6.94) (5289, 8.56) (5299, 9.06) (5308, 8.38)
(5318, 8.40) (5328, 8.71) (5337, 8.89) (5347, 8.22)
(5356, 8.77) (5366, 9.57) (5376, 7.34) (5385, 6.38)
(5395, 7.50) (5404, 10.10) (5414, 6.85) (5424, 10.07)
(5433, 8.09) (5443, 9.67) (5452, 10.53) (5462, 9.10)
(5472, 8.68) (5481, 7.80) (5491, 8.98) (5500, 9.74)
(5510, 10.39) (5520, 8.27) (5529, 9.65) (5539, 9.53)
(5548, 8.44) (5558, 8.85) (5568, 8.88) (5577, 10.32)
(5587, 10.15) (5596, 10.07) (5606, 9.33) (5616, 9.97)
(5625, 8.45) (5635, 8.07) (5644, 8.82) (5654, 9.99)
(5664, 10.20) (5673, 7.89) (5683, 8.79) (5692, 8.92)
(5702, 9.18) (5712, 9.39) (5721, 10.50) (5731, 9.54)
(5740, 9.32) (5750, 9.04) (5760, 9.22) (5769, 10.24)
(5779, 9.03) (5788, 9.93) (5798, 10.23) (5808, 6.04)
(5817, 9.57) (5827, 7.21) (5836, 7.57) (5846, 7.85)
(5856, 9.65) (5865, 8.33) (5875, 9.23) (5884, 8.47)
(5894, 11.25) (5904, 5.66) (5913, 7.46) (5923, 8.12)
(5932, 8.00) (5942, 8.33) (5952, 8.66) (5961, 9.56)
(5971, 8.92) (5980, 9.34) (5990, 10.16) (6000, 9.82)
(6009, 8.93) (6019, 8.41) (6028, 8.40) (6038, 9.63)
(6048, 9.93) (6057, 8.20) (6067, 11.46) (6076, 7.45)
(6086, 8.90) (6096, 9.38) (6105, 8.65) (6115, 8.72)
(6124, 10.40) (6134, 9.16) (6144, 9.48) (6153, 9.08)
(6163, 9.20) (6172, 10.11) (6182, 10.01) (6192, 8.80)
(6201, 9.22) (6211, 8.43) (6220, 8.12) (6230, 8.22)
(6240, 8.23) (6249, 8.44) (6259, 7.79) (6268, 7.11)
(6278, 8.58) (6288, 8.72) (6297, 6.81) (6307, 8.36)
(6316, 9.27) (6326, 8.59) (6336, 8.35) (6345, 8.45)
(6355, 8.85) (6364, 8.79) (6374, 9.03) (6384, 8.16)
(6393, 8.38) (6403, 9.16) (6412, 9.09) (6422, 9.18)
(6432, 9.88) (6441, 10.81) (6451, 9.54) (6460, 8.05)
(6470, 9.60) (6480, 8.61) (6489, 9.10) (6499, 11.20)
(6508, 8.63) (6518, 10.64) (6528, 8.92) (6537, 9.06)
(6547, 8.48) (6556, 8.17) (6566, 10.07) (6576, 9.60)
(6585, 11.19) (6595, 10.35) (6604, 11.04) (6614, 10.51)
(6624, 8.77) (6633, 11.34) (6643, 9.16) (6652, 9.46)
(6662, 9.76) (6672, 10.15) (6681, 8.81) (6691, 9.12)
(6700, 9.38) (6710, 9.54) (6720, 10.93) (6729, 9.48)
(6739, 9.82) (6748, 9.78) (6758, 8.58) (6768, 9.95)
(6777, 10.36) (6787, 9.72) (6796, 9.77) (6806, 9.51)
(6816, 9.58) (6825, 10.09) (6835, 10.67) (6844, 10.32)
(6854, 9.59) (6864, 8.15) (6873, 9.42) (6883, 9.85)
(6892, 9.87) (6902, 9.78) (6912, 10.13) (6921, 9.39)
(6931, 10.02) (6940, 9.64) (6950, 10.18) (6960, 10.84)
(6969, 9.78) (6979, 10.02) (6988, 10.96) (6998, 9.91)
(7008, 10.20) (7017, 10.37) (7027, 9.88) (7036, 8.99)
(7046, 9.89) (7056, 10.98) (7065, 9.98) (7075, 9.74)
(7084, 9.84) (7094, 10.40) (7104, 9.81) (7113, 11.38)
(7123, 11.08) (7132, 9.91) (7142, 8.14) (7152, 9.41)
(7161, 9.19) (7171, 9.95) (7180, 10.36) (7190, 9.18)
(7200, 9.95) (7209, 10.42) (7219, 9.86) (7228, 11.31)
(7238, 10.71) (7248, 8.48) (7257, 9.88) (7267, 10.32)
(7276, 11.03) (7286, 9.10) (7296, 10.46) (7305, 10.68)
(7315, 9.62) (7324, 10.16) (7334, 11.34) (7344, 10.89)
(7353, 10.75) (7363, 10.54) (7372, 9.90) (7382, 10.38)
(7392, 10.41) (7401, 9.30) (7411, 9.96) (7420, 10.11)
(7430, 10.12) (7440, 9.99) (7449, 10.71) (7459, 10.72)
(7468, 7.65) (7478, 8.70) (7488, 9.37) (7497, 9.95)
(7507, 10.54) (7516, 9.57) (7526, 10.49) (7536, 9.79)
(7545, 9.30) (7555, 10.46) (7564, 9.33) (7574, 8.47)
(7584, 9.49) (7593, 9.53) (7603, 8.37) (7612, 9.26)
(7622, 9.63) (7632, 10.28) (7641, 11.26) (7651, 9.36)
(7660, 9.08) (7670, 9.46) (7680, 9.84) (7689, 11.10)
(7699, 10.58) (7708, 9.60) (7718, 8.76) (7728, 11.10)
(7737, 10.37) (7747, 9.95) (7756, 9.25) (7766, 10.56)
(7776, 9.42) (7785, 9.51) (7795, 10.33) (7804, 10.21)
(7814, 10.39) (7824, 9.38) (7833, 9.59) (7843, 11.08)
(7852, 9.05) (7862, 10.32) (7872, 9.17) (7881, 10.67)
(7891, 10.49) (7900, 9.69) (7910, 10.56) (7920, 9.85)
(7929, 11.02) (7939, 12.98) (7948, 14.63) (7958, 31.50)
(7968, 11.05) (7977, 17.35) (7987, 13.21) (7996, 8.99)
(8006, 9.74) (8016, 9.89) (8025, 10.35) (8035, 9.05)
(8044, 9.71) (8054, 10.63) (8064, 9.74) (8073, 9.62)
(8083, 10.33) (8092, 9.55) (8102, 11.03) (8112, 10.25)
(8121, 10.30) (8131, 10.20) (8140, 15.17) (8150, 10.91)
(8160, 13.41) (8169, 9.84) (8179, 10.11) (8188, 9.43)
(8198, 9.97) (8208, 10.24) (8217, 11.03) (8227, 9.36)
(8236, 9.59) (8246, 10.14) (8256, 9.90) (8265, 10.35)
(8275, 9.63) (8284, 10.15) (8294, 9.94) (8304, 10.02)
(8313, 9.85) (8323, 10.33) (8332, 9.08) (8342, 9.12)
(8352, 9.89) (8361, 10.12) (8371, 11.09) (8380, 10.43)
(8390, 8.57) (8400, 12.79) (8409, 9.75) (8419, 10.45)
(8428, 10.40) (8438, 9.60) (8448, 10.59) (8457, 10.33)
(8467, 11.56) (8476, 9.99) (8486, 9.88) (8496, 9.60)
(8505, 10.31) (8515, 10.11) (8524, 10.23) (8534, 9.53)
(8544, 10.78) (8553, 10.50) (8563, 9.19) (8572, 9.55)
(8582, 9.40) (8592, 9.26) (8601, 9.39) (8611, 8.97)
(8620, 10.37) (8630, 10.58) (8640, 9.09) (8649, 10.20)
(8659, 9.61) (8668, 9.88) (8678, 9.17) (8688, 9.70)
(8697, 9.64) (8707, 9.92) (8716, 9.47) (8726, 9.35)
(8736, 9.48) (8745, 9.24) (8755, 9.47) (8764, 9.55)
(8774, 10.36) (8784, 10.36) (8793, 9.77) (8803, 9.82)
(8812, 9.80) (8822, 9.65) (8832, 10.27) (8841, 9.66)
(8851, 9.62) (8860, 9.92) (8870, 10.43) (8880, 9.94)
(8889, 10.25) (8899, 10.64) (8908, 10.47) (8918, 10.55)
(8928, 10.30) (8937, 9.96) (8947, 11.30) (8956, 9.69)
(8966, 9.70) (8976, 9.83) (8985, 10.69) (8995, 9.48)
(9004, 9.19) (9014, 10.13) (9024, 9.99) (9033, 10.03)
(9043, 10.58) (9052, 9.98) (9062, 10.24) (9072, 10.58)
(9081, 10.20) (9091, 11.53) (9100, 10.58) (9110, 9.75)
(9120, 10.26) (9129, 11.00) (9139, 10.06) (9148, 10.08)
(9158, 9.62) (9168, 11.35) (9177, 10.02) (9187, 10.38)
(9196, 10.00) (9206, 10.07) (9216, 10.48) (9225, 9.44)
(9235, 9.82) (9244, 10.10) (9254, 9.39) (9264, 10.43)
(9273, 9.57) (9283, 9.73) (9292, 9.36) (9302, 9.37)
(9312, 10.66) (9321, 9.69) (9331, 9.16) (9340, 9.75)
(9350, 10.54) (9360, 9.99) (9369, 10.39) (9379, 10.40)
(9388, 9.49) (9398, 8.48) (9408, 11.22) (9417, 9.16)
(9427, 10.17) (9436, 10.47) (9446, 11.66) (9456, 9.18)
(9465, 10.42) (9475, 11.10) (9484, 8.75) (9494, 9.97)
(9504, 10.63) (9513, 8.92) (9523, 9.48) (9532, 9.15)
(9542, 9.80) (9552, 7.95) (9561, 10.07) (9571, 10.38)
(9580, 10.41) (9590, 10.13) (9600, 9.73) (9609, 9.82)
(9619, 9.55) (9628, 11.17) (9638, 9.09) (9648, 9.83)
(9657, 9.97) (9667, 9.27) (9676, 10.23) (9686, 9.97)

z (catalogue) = 0.212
